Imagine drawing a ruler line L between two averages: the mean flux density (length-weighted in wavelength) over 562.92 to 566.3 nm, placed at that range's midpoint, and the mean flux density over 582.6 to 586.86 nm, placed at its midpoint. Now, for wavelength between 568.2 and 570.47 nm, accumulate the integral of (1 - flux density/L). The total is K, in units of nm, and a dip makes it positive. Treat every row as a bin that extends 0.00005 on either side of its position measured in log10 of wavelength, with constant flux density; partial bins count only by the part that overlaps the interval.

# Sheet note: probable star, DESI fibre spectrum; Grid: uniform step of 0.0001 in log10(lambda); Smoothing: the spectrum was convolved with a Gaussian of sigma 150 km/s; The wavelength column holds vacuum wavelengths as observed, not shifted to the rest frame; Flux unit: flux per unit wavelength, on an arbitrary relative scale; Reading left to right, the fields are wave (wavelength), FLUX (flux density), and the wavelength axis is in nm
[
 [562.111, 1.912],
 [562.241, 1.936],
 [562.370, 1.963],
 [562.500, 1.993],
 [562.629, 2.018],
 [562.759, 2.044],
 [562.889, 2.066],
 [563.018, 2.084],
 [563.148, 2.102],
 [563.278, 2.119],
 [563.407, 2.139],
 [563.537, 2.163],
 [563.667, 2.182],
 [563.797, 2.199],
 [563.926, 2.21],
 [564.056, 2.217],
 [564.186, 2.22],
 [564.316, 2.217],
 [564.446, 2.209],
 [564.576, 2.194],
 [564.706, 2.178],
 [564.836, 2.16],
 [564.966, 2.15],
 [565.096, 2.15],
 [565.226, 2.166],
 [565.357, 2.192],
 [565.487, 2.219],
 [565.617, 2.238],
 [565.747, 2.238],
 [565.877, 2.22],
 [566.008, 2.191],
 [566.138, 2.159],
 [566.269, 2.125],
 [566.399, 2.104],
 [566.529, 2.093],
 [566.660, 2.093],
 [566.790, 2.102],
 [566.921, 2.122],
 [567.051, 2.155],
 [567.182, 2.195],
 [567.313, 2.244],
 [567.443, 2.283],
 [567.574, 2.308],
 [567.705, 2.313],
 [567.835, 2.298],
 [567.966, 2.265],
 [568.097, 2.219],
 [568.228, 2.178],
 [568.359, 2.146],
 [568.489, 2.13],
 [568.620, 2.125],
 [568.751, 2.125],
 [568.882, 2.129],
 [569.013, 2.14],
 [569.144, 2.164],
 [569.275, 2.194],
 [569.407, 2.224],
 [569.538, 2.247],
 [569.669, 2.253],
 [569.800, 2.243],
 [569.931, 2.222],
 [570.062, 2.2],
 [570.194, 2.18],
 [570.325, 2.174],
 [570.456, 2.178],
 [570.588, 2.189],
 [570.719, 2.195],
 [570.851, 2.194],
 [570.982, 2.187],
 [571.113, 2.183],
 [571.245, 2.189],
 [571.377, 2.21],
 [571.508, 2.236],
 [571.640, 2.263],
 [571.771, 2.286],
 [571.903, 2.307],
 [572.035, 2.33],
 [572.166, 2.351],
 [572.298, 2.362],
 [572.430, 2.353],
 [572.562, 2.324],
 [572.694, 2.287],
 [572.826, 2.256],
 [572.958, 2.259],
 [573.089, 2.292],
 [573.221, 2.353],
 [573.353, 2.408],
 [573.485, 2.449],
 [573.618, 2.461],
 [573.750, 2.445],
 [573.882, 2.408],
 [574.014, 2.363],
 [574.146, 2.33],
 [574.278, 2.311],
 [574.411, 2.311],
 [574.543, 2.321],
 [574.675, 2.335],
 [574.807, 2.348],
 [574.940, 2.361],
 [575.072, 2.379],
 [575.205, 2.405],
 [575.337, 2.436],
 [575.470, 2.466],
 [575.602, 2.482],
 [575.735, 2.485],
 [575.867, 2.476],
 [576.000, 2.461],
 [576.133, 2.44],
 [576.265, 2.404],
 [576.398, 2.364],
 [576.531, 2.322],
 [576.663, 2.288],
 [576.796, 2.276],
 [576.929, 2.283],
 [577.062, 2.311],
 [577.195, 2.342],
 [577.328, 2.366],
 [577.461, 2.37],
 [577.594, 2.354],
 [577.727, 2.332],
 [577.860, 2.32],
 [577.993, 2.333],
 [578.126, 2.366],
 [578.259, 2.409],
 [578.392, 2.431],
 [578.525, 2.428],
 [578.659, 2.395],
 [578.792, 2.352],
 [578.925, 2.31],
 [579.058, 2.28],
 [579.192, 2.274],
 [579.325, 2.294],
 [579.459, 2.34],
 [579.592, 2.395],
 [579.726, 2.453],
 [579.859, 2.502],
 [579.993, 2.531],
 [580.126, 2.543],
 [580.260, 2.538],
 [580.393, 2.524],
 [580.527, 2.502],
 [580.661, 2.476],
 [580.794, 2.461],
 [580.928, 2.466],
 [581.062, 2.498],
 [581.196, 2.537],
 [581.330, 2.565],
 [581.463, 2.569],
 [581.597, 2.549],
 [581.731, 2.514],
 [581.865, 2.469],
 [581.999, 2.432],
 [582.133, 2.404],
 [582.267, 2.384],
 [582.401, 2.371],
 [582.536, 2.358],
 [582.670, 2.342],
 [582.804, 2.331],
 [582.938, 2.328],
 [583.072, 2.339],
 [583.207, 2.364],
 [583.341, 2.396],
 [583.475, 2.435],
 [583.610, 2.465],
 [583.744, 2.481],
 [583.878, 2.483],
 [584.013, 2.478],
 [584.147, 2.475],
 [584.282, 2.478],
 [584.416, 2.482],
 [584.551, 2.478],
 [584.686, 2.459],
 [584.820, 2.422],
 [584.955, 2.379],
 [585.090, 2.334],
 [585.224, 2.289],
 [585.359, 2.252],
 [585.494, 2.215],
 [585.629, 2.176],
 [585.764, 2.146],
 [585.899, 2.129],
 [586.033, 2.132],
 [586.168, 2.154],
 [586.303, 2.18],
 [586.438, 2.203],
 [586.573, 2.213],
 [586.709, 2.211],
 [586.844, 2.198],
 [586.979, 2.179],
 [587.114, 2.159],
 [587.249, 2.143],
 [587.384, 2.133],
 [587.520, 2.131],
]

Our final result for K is 0.033 nm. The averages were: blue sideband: 2.18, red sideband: 2.33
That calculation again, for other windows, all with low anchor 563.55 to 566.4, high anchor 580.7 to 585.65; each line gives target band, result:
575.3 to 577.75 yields -0.049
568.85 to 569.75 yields 0.019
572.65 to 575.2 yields -0.056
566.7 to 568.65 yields 0.016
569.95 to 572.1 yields 0.045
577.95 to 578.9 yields -0.010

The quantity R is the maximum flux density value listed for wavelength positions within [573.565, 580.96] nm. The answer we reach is 2.543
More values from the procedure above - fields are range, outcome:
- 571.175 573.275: 2.362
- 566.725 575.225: 2.461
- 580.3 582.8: 2.569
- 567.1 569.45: 2.313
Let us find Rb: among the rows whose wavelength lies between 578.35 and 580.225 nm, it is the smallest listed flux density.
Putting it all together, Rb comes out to 2.274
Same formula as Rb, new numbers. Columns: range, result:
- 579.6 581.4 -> 2.453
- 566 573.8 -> 2.093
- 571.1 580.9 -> 2.183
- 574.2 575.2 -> 2.311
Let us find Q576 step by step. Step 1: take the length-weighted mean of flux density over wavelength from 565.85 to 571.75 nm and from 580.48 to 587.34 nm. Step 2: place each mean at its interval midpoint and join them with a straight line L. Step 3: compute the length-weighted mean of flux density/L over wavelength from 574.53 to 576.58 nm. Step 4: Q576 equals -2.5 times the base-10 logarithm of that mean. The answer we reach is -0.07 mag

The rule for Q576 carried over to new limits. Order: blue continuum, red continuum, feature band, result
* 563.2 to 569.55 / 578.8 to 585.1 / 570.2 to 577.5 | -0.01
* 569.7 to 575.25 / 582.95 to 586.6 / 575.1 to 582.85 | -0.04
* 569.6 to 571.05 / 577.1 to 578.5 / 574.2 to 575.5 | -0.03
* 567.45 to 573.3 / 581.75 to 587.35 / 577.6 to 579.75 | -0.03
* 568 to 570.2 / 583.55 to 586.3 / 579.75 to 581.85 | -0.10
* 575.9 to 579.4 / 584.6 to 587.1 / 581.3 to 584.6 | -0.07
